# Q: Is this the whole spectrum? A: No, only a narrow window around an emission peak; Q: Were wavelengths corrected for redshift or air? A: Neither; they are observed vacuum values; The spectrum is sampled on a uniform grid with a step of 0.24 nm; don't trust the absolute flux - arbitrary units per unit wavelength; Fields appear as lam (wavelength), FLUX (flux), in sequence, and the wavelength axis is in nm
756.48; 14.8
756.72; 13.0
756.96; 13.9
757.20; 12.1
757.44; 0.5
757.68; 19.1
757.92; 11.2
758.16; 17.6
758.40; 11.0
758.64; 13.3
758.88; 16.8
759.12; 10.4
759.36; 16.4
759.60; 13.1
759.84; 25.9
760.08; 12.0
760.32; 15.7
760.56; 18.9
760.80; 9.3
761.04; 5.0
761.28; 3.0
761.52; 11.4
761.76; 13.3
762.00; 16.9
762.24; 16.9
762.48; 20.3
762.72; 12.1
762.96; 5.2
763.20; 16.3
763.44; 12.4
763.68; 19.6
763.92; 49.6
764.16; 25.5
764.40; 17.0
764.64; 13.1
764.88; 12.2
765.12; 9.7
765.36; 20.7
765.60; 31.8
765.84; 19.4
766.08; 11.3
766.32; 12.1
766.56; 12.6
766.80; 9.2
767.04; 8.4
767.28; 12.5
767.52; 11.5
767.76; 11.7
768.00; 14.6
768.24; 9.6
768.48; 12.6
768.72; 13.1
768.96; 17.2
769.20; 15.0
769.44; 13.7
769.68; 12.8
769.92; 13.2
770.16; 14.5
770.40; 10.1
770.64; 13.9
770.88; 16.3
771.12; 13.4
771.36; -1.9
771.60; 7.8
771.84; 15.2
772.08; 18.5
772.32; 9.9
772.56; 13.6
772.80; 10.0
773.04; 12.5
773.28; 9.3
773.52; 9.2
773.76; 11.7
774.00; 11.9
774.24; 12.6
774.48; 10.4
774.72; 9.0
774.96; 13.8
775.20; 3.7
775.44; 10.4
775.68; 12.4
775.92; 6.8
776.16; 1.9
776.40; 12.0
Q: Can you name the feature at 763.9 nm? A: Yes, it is [S II] 6716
